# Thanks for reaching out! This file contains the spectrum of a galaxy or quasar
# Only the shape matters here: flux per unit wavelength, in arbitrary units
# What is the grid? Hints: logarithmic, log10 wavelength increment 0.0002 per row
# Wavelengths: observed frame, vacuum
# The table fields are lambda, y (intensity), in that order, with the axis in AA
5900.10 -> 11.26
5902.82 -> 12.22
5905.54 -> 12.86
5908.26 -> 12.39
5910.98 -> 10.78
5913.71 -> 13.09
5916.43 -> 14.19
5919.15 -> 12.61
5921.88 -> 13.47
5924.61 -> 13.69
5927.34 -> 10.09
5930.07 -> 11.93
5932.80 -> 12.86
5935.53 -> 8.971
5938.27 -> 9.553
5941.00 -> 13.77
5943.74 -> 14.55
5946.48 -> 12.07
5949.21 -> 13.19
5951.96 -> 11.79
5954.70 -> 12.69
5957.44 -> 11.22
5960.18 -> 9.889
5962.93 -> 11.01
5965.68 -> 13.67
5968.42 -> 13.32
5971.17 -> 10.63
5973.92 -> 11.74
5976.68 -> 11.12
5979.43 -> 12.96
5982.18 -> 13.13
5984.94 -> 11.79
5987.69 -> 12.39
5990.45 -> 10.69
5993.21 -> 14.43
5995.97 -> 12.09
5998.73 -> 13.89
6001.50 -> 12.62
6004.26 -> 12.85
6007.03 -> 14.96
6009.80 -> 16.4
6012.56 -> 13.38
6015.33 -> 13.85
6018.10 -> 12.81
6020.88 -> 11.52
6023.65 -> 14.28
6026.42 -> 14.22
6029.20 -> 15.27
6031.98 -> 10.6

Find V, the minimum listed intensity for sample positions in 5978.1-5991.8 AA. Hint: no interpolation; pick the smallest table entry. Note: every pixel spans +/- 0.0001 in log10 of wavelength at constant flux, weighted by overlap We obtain 10.69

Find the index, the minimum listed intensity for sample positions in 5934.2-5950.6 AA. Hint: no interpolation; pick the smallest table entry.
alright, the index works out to 8.971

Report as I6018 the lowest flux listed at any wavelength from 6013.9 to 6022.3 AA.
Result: 11.52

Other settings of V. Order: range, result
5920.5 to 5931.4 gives 10.09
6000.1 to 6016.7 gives 12.62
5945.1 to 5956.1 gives 11.79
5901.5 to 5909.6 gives 12.22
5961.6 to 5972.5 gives 10.63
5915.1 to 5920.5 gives 12.61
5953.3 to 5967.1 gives 9.889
